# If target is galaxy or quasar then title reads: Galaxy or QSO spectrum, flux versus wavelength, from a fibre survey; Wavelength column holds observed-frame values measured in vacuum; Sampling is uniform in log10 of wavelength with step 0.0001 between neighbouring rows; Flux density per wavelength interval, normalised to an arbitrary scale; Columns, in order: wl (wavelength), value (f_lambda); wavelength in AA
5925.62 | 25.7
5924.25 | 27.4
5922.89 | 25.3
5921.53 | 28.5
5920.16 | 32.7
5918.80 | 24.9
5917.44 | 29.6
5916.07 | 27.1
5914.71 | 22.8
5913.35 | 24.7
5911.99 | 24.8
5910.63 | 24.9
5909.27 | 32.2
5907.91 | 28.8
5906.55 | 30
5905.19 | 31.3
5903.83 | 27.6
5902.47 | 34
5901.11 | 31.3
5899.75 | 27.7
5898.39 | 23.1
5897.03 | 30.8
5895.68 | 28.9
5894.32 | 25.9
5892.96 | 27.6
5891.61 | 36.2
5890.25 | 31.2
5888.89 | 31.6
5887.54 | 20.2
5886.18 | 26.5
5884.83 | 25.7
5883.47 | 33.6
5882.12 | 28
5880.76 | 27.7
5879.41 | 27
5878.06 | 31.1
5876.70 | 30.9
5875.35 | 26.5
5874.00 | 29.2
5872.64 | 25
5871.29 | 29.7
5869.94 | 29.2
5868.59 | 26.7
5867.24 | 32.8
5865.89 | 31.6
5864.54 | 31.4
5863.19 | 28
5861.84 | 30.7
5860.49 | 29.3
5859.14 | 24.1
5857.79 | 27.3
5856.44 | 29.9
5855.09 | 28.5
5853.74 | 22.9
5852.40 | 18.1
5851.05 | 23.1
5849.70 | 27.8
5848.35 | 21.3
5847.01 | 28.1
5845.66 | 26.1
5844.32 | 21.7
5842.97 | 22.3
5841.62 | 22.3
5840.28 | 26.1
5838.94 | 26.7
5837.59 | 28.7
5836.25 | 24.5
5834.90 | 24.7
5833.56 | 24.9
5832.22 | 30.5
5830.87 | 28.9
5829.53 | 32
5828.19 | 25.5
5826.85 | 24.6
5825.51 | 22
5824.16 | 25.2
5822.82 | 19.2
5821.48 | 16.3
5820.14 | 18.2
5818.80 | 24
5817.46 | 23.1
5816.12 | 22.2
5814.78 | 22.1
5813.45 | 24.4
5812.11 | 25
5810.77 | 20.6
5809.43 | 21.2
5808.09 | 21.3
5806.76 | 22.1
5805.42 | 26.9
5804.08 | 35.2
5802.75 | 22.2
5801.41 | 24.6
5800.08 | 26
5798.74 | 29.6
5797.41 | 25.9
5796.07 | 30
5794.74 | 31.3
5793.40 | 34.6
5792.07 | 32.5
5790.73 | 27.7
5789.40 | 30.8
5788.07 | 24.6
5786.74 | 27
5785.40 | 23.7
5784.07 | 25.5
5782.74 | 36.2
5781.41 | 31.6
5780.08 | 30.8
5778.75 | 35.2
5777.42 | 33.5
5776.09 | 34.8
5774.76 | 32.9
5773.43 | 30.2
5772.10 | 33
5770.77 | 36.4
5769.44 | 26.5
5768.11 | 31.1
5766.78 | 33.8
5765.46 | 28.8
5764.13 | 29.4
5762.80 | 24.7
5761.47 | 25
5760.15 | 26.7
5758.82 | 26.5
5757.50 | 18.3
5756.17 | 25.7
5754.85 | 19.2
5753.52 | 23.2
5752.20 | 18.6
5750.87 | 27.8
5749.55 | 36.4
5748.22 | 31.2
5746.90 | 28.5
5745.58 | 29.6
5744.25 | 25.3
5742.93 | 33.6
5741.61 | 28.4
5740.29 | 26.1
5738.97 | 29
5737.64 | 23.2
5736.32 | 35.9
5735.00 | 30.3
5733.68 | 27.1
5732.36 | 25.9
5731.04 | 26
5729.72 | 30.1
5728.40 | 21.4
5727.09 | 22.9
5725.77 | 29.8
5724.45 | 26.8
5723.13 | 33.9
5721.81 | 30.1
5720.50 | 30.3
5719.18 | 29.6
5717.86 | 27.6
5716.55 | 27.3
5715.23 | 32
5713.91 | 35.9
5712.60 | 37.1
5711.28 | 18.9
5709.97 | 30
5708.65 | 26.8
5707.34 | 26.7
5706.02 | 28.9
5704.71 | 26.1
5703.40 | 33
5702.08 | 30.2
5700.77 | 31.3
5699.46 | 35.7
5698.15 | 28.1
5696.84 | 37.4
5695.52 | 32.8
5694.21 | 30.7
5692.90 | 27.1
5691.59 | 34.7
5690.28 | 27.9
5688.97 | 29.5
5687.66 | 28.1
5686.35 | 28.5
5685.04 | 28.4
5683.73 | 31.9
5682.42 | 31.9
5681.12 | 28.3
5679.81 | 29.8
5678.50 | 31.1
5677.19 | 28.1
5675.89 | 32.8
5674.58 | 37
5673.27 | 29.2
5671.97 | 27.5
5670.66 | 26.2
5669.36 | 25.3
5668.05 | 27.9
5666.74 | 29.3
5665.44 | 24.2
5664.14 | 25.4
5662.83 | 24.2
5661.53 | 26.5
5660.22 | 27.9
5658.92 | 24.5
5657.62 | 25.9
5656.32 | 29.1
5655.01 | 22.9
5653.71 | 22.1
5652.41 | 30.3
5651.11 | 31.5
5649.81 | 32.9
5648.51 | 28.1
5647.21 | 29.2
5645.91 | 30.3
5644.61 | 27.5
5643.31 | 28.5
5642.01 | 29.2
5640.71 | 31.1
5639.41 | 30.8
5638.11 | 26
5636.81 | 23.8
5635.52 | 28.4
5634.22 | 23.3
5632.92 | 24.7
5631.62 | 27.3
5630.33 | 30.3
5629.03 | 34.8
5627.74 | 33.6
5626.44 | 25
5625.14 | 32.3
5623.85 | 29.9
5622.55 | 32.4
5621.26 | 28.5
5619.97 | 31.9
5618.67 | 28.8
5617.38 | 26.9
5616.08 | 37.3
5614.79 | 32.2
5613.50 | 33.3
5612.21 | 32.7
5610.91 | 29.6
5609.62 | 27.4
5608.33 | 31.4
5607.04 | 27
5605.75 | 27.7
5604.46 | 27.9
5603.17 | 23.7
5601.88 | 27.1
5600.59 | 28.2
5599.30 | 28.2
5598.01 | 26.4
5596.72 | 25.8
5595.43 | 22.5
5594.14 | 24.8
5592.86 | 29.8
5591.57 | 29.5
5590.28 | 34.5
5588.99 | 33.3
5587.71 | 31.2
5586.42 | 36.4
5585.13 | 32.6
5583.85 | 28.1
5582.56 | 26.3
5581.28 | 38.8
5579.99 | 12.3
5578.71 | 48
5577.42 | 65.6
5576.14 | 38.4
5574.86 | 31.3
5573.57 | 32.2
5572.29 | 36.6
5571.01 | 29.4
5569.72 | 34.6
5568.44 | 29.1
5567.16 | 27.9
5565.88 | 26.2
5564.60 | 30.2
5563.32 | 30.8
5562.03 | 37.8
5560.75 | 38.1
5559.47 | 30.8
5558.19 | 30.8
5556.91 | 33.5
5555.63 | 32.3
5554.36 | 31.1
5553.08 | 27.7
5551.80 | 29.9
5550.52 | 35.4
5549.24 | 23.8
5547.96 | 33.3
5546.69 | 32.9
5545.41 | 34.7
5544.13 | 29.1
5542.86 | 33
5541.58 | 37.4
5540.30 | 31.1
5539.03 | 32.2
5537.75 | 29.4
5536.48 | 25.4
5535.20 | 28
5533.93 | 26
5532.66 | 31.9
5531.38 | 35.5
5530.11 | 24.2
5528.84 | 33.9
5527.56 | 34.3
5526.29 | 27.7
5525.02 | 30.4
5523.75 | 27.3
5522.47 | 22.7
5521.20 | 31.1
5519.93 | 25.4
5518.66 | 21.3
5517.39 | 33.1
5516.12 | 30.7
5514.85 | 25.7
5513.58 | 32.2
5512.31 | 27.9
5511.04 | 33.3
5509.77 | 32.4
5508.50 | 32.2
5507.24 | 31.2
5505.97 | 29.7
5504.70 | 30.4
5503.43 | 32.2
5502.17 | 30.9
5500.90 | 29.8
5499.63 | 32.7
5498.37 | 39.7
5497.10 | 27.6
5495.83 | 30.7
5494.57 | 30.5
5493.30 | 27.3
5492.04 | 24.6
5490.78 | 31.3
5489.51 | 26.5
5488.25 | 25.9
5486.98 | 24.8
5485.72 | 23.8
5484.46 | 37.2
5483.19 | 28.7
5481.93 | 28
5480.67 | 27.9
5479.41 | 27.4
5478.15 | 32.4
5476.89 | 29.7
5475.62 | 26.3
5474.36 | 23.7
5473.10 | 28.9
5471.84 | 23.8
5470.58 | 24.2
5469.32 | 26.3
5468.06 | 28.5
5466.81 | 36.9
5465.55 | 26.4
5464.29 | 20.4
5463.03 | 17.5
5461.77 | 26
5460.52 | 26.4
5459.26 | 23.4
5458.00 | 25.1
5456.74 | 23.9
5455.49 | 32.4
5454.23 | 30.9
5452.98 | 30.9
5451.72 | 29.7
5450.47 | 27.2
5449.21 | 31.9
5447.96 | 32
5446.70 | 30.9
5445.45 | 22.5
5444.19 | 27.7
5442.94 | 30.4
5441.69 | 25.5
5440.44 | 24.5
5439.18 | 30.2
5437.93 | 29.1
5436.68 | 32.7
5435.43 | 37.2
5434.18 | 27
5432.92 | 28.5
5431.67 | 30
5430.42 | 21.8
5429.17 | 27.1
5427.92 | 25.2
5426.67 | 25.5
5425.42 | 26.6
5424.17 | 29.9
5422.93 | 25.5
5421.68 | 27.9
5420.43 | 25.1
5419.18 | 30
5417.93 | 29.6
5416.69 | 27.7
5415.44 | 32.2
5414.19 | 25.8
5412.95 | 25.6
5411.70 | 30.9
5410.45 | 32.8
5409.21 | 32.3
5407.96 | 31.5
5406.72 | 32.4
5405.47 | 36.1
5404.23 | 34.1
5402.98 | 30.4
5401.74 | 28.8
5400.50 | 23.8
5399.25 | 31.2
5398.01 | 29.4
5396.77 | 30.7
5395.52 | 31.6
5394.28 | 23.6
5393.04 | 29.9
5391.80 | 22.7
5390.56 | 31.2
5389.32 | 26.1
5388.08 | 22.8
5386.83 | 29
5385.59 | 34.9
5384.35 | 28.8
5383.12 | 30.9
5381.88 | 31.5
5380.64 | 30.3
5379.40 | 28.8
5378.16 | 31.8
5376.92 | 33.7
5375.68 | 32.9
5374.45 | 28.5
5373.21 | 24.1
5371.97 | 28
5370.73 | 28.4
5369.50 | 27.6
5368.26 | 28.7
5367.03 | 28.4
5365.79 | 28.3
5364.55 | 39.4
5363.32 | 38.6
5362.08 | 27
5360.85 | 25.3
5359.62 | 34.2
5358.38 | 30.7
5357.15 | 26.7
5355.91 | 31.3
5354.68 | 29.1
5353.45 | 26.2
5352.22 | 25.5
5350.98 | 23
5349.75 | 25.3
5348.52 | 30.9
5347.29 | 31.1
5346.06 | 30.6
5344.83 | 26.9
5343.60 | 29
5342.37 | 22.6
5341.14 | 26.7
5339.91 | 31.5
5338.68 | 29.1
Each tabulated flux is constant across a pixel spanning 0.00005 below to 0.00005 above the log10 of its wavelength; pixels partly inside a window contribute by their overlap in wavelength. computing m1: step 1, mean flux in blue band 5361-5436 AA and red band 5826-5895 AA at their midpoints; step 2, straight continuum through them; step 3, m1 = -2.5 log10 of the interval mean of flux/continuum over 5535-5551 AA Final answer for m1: -0.09 mag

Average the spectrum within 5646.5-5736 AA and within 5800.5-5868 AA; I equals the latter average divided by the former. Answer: 0.9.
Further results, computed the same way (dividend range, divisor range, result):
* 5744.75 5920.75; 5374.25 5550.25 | 0.94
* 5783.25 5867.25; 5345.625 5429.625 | 0.88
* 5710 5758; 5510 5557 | 0.93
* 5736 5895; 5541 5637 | 0.88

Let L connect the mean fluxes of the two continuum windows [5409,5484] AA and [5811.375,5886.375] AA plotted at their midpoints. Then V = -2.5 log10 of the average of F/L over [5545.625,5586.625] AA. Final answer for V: -0.20 mag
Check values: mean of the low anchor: 27.9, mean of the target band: 32.9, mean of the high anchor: 26.1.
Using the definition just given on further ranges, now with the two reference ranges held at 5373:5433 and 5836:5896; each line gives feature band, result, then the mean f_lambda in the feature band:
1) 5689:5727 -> -0.08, 30.1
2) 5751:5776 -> 0.01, 27.4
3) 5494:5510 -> -0.10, 31.5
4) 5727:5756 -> 0.02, 27.3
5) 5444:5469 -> 0.05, 27.5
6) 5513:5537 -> -0.01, 28.8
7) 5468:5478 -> 0.09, 26.6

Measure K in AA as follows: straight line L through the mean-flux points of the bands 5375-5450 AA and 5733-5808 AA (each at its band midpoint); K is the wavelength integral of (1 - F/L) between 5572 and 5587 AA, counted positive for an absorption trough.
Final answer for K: -3.43 AA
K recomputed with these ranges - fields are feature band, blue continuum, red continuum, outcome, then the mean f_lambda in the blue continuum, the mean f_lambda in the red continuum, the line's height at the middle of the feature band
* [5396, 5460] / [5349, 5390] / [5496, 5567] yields 1.9 AA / 29.3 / 30.7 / 29.8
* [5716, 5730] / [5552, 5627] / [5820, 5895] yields 0.4 AA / 31.1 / 26.8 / 28.9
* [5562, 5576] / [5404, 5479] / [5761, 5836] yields -1.8 AA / 28.2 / 27.3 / 27.9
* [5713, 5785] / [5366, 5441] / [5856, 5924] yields -0.6 AA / 29.1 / 28.5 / 28.7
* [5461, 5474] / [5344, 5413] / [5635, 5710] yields 1.6 AA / 29.6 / 28.9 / 29.4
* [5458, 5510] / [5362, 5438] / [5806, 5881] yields 0.6 AA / 29.4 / 25.6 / 28.7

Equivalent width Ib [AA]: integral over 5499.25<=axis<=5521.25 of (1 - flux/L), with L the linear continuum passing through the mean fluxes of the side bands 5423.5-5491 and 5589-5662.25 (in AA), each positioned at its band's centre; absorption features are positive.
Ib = -1.6 AA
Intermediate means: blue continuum 27.7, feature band 30.1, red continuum 28.7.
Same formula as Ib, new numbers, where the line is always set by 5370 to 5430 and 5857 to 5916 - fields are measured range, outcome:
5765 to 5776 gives -1.2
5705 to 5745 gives 0.2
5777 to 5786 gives -0.7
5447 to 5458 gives -0.2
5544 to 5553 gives -0.7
